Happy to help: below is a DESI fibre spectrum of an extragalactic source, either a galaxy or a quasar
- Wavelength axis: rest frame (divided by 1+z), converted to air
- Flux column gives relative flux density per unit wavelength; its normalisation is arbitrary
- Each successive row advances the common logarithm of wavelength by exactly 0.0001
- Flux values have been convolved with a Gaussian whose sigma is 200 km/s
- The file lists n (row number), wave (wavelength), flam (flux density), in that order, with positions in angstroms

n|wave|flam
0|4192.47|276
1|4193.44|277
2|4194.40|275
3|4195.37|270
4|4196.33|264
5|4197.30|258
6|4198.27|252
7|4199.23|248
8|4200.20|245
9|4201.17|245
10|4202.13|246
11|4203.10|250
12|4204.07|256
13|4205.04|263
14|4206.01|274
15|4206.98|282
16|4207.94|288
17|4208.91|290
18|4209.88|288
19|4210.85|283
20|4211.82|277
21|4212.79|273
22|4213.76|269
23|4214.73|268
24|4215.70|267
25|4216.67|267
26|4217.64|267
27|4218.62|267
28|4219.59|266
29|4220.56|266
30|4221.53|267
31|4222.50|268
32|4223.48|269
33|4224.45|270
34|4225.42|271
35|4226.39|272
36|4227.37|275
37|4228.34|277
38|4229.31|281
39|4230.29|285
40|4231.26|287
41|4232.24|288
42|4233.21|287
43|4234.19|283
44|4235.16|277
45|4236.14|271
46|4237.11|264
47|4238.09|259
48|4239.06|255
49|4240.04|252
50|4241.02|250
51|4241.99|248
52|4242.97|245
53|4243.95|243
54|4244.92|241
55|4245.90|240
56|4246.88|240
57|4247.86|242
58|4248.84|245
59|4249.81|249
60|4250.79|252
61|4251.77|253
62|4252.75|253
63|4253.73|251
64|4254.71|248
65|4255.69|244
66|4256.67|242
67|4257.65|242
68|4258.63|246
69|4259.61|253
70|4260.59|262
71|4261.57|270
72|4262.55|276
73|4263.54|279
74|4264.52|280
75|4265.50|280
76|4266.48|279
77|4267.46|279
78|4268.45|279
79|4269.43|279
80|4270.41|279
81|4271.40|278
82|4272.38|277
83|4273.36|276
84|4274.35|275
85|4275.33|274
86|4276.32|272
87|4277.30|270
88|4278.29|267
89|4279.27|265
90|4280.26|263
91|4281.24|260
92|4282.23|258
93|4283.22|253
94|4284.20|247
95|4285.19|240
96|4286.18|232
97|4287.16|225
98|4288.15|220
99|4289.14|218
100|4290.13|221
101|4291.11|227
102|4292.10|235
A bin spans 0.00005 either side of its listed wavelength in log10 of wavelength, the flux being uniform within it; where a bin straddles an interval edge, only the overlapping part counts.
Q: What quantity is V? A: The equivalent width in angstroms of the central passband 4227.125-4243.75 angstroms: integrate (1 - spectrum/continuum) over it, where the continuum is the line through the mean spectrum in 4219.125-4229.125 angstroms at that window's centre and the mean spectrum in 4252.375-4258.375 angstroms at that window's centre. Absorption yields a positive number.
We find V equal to -0.4 angstroms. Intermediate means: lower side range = 271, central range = 269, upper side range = 246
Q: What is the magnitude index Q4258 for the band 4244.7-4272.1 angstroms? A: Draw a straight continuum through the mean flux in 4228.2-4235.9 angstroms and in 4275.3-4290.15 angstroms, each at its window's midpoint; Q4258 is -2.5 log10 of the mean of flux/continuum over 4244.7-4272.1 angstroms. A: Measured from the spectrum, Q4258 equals 0.02 mag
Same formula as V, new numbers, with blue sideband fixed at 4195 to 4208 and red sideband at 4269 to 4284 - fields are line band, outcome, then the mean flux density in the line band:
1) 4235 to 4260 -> 1.5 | 250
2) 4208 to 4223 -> -0.7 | 272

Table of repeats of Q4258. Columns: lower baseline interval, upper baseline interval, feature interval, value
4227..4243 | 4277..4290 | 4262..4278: -0.10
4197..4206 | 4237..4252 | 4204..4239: -0.10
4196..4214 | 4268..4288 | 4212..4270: 0.00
